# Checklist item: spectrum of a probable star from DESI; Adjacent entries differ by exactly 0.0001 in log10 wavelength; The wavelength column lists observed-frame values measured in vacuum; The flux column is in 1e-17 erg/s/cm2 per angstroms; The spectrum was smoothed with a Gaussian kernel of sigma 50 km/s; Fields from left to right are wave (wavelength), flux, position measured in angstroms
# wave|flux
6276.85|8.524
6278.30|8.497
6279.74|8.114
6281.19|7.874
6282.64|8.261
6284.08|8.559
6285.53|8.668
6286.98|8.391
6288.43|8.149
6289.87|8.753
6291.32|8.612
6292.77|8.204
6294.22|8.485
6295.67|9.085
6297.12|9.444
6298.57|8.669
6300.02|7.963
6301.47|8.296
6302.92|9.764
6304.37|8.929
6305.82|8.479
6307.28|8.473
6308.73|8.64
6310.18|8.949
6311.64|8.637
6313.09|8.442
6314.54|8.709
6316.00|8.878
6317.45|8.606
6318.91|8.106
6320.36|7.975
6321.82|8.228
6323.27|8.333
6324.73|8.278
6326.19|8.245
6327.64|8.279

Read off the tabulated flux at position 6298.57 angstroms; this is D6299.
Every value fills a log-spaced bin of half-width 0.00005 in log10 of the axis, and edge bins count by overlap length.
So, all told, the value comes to 8.669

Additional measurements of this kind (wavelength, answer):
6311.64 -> 8.637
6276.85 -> 8.524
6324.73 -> 8.278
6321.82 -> 8.228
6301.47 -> 8.296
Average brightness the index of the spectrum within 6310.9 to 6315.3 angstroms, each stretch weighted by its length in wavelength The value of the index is 8.59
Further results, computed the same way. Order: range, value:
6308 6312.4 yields 8.74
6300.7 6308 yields 8.78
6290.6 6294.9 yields 8.43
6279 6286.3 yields 8.3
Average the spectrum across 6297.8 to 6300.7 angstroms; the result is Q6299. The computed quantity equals 8.34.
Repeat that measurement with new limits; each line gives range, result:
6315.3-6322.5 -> 8.36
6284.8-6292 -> 8.51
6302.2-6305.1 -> 9.35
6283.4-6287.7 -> 8.53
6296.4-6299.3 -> 9.06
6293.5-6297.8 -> 9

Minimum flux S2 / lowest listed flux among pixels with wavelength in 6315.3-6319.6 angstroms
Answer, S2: 8.106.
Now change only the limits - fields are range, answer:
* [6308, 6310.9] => 8.64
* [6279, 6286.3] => 7.874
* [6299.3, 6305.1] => 7.963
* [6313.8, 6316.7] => 8.709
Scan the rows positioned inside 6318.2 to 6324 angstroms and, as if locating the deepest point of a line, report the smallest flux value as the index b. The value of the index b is 7.975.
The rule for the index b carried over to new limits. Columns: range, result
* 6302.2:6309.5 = 8.473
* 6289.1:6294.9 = 8.204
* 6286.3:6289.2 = 8.149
